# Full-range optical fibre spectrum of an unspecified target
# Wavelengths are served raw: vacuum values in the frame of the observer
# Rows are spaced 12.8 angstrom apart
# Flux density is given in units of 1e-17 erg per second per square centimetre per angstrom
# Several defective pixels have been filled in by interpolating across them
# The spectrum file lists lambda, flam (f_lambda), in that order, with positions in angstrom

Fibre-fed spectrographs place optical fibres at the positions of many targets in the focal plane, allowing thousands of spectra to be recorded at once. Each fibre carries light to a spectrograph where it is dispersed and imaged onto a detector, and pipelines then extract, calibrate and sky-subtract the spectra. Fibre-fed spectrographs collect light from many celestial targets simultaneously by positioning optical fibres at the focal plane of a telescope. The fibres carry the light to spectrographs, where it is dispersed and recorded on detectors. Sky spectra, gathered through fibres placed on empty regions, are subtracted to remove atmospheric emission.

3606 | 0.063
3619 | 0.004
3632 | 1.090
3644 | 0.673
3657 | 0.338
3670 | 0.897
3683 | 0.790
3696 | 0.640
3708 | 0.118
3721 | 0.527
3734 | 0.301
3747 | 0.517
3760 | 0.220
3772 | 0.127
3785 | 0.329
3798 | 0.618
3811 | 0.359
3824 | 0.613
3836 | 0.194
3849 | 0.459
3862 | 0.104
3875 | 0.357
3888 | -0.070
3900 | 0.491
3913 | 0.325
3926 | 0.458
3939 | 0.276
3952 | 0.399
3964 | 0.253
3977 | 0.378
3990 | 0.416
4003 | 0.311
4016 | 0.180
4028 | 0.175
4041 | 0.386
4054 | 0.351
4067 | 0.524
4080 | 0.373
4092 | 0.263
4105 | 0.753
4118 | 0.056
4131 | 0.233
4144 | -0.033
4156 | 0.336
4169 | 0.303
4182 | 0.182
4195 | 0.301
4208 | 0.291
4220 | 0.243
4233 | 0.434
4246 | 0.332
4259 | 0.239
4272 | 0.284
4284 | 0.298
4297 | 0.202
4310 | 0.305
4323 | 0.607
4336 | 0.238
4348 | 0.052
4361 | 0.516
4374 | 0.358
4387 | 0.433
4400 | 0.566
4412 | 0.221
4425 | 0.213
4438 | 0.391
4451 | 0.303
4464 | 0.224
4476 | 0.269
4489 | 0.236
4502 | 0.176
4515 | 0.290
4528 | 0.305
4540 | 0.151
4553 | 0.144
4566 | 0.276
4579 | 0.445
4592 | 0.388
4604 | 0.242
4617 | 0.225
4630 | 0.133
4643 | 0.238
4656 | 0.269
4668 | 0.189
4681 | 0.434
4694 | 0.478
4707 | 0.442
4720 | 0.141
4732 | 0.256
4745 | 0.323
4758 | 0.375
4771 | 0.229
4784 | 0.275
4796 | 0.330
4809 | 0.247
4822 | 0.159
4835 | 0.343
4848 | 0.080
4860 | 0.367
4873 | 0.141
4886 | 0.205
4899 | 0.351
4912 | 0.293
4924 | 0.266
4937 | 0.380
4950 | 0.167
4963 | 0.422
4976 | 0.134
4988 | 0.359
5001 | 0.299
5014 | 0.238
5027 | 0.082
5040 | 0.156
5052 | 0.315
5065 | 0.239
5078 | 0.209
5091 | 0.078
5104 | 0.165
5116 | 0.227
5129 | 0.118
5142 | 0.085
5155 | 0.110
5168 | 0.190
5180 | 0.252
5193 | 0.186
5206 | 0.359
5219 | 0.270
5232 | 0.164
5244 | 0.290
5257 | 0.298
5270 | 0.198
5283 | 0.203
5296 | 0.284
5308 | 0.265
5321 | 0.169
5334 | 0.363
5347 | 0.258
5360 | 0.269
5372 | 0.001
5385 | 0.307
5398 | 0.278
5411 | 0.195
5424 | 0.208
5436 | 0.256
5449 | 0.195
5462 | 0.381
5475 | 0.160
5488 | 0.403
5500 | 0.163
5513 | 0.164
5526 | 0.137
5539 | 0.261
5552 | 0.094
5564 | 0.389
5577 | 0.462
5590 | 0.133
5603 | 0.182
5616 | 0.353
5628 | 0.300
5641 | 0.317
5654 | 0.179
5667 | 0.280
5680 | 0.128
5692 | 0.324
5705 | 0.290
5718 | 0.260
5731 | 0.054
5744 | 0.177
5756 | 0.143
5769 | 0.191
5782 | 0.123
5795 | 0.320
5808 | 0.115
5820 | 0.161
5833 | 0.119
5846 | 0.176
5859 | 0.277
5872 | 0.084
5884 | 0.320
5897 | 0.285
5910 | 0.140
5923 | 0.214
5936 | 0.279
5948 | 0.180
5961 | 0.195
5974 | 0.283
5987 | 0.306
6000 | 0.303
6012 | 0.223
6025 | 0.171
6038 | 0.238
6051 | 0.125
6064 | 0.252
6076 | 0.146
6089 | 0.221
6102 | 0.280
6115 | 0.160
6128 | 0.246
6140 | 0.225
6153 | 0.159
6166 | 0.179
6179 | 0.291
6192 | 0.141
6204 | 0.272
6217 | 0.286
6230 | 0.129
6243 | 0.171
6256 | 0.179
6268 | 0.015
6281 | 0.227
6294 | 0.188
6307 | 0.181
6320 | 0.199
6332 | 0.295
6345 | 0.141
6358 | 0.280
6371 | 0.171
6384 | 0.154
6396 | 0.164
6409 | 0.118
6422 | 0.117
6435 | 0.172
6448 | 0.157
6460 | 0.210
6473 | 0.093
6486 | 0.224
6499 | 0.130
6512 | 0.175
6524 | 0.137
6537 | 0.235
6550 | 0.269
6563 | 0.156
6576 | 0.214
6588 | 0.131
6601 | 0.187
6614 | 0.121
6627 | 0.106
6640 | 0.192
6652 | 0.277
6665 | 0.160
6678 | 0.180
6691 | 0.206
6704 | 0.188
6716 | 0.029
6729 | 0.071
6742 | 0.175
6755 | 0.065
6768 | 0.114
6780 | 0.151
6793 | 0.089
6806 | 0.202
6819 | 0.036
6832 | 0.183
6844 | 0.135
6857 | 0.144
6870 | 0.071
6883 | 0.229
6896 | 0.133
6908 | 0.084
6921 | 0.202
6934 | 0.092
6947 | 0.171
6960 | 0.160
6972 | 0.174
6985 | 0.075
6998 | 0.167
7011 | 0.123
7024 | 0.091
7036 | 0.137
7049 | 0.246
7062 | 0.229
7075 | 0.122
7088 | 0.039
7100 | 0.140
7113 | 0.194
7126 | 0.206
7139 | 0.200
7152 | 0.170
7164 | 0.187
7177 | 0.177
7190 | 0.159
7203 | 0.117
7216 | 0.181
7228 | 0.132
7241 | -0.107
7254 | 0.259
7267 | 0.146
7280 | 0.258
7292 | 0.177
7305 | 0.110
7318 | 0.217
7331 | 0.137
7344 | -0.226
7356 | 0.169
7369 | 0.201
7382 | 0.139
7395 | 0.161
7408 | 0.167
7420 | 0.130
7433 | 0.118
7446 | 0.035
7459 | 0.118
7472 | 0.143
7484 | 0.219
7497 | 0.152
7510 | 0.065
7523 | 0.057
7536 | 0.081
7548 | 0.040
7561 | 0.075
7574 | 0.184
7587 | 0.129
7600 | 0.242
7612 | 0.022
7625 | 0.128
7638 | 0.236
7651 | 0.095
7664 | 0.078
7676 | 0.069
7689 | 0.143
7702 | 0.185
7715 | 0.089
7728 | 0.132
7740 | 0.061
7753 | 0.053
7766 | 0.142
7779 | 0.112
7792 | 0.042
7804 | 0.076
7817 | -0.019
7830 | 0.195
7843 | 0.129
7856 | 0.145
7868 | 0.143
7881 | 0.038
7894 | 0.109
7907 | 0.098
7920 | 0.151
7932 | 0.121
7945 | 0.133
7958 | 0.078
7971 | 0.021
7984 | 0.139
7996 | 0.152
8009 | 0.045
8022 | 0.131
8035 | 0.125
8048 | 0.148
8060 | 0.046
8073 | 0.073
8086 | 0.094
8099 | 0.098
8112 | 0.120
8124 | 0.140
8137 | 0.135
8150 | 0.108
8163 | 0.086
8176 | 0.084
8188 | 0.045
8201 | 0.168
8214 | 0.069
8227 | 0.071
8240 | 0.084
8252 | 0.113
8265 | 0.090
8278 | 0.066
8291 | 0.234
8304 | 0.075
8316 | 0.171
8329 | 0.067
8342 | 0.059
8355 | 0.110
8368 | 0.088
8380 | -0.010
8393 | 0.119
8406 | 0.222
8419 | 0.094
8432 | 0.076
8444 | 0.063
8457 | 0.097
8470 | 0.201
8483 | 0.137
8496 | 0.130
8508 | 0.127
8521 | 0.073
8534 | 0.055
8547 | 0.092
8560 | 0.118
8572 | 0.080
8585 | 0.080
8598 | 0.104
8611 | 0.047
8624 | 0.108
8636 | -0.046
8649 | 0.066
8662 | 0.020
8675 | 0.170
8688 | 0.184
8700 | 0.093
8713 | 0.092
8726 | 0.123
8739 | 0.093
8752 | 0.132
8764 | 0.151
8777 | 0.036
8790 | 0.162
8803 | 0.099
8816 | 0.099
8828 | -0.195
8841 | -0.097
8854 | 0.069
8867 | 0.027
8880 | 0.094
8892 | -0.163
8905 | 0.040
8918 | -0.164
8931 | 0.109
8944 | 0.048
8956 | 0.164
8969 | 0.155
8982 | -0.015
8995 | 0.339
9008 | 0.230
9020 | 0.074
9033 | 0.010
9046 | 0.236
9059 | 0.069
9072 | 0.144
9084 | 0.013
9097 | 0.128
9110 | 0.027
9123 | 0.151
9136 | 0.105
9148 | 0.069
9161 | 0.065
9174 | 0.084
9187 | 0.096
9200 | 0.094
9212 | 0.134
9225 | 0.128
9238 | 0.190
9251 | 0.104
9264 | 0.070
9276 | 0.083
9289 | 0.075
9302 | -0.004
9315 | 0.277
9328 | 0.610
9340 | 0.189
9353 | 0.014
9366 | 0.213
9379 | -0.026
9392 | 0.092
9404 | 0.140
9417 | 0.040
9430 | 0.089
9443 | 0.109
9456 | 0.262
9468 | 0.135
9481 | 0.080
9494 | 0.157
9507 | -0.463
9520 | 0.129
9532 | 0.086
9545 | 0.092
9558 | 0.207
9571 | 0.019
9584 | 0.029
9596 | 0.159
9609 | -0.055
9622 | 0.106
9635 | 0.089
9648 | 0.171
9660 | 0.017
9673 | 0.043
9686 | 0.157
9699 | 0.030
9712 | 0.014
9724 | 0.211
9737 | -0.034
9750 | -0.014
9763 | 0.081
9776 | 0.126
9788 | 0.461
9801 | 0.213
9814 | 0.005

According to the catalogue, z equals 1.41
